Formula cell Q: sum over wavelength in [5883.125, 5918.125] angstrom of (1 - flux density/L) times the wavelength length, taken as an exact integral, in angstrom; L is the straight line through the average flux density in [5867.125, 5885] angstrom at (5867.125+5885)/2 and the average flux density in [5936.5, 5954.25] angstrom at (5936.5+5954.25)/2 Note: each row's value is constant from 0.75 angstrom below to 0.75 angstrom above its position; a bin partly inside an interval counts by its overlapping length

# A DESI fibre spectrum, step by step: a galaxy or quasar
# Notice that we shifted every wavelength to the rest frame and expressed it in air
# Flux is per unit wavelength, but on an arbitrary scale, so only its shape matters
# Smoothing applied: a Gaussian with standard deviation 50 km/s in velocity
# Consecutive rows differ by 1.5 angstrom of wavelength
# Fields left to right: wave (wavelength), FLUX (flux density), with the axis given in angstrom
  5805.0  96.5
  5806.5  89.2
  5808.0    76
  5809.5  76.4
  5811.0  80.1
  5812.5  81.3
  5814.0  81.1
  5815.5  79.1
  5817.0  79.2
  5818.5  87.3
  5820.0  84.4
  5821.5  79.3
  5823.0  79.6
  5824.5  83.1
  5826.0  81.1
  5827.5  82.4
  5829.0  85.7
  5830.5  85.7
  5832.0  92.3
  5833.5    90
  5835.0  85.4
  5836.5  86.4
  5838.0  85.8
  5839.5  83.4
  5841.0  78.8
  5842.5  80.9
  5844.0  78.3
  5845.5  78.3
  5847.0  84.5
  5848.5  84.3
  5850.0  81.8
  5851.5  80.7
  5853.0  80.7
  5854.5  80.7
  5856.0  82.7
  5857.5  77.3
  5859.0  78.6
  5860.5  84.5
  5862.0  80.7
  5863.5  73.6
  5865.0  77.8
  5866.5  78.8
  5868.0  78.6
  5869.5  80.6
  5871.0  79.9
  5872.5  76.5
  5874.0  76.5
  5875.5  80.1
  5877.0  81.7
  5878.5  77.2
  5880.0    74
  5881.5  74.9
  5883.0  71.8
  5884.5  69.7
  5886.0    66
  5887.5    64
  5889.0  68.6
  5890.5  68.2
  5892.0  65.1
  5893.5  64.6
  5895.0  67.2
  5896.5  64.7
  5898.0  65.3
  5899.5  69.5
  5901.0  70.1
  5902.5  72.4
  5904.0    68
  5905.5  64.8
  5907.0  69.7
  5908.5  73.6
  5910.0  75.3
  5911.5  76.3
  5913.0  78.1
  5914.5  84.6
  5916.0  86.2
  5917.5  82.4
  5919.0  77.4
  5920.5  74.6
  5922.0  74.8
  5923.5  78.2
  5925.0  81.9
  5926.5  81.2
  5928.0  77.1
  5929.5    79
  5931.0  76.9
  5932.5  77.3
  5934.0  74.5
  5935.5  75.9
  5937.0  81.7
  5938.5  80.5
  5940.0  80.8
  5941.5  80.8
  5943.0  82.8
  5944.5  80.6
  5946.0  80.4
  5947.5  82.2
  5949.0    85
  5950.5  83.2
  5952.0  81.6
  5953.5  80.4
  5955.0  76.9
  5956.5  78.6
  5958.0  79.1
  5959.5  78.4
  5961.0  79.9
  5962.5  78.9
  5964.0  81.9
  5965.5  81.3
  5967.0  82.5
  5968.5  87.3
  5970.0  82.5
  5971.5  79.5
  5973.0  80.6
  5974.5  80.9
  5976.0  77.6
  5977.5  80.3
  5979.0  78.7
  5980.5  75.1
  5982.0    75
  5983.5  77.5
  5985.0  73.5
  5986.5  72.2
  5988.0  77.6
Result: 3.4 angstrom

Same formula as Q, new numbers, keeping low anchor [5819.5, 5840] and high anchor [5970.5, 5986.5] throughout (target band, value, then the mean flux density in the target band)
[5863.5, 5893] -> 3.0 angstrom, 74.1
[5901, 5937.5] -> 1.7 angstrom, 76.6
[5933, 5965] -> -0.5 angstrom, 80.2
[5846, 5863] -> 0.4 angstrom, 81.3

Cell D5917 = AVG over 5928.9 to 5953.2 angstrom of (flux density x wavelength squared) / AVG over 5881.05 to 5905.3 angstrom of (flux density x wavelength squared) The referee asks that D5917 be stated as 1.20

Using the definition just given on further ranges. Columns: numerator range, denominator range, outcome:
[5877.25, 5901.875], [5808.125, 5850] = 0.85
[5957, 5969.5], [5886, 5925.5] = 1.14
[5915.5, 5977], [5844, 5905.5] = 1.10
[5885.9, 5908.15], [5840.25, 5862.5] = 0.85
